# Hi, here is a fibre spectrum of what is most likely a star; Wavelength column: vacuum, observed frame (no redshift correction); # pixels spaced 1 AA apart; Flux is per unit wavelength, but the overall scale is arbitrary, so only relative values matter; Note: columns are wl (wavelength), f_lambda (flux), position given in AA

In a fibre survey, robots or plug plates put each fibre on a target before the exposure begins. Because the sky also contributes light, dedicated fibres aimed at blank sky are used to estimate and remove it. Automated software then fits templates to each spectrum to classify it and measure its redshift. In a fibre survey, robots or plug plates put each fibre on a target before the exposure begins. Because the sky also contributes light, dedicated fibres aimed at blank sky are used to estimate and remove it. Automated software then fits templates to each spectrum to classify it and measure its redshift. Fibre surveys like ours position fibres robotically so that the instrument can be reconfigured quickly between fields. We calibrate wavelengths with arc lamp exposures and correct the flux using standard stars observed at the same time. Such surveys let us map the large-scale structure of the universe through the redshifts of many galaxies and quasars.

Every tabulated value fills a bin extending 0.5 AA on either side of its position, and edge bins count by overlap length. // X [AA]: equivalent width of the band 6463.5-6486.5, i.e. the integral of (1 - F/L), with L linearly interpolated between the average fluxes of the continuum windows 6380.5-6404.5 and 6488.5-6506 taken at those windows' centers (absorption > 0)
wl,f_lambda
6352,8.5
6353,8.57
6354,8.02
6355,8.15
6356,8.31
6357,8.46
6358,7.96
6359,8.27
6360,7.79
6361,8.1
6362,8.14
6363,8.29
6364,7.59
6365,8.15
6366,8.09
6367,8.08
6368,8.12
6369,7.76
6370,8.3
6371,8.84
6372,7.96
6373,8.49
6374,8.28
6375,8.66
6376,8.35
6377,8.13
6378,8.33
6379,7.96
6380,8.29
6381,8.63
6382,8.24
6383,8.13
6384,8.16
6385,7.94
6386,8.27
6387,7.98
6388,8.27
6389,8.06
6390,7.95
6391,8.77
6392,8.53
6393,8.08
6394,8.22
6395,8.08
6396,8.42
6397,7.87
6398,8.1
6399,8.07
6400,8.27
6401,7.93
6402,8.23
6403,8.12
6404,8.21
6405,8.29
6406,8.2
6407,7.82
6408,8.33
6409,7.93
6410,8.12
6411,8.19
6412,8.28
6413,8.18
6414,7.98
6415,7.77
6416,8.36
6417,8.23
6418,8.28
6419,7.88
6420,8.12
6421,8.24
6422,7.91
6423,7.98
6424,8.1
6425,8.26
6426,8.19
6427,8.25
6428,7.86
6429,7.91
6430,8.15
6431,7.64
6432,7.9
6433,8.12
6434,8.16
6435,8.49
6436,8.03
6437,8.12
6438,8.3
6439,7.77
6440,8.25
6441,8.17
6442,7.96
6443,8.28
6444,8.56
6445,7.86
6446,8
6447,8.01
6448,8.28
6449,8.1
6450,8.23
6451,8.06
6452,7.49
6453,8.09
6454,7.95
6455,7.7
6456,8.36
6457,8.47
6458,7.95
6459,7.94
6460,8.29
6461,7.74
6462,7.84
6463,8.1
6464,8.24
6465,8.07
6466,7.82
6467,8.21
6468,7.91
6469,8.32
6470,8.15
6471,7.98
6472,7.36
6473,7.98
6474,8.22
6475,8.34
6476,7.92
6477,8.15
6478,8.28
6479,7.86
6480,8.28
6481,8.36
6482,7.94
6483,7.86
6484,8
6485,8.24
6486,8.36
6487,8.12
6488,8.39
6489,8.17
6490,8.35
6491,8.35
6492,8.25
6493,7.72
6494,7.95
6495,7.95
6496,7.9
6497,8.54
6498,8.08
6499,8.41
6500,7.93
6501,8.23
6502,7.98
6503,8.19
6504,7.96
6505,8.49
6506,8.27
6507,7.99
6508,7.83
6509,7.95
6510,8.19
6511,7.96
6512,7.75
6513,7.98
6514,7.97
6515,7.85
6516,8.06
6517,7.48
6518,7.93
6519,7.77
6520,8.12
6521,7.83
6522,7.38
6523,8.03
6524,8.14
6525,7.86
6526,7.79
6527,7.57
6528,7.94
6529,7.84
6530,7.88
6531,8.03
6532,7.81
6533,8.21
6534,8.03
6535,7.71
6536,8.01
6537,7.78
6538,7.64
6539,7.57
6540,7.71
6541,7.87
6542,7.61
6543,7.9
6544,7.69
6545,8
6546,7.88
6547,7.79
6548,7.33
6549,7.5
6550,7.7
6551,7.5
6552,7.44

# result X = 0.21 AA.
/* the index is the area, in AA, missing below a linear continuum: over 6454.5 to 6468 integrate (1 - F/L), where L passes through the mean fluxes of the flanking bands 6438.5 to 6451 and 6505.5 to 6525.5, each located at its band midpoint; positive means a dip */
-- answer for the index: 0.0 AA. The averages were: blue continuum 8.12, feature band 8.05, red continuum 7.92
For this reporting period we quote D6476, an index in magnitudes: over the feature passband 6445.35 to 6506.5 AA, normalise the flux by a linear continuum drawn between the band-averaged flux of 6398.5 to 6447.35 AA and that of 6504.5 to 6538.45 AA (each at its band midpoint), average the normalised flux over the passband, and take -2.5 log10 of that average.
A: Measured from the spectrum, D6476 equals -0.01 mag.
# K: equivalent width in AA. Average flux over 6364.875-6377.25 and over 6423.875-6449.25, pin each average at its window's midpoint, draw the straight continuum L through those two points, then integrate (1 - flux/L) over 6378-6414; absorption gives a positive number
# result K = 0.1 AA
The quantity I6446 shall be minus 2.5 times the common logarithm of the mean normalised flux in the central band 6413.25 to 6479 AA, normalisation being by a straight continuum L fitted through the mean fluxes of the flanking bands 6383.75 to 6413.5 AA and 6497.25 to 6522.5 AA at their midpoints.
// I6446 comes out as 0.00 mag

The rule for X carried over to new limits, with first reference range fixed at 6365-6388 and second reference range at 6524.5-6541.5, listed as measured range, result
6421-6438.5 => 0.02 AA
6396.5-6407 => 0.06 AA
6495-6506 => -0.34 AA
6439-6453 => -0.05 AA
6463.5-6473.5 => -0.01 AA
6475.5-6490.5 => -0.36 AA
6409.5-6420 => 0.01 AA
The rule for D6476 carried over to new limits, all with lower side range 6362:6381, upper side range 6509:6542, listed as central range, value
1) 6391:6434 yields 0.00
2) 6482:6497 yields -0.02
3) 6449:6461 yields 0.00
